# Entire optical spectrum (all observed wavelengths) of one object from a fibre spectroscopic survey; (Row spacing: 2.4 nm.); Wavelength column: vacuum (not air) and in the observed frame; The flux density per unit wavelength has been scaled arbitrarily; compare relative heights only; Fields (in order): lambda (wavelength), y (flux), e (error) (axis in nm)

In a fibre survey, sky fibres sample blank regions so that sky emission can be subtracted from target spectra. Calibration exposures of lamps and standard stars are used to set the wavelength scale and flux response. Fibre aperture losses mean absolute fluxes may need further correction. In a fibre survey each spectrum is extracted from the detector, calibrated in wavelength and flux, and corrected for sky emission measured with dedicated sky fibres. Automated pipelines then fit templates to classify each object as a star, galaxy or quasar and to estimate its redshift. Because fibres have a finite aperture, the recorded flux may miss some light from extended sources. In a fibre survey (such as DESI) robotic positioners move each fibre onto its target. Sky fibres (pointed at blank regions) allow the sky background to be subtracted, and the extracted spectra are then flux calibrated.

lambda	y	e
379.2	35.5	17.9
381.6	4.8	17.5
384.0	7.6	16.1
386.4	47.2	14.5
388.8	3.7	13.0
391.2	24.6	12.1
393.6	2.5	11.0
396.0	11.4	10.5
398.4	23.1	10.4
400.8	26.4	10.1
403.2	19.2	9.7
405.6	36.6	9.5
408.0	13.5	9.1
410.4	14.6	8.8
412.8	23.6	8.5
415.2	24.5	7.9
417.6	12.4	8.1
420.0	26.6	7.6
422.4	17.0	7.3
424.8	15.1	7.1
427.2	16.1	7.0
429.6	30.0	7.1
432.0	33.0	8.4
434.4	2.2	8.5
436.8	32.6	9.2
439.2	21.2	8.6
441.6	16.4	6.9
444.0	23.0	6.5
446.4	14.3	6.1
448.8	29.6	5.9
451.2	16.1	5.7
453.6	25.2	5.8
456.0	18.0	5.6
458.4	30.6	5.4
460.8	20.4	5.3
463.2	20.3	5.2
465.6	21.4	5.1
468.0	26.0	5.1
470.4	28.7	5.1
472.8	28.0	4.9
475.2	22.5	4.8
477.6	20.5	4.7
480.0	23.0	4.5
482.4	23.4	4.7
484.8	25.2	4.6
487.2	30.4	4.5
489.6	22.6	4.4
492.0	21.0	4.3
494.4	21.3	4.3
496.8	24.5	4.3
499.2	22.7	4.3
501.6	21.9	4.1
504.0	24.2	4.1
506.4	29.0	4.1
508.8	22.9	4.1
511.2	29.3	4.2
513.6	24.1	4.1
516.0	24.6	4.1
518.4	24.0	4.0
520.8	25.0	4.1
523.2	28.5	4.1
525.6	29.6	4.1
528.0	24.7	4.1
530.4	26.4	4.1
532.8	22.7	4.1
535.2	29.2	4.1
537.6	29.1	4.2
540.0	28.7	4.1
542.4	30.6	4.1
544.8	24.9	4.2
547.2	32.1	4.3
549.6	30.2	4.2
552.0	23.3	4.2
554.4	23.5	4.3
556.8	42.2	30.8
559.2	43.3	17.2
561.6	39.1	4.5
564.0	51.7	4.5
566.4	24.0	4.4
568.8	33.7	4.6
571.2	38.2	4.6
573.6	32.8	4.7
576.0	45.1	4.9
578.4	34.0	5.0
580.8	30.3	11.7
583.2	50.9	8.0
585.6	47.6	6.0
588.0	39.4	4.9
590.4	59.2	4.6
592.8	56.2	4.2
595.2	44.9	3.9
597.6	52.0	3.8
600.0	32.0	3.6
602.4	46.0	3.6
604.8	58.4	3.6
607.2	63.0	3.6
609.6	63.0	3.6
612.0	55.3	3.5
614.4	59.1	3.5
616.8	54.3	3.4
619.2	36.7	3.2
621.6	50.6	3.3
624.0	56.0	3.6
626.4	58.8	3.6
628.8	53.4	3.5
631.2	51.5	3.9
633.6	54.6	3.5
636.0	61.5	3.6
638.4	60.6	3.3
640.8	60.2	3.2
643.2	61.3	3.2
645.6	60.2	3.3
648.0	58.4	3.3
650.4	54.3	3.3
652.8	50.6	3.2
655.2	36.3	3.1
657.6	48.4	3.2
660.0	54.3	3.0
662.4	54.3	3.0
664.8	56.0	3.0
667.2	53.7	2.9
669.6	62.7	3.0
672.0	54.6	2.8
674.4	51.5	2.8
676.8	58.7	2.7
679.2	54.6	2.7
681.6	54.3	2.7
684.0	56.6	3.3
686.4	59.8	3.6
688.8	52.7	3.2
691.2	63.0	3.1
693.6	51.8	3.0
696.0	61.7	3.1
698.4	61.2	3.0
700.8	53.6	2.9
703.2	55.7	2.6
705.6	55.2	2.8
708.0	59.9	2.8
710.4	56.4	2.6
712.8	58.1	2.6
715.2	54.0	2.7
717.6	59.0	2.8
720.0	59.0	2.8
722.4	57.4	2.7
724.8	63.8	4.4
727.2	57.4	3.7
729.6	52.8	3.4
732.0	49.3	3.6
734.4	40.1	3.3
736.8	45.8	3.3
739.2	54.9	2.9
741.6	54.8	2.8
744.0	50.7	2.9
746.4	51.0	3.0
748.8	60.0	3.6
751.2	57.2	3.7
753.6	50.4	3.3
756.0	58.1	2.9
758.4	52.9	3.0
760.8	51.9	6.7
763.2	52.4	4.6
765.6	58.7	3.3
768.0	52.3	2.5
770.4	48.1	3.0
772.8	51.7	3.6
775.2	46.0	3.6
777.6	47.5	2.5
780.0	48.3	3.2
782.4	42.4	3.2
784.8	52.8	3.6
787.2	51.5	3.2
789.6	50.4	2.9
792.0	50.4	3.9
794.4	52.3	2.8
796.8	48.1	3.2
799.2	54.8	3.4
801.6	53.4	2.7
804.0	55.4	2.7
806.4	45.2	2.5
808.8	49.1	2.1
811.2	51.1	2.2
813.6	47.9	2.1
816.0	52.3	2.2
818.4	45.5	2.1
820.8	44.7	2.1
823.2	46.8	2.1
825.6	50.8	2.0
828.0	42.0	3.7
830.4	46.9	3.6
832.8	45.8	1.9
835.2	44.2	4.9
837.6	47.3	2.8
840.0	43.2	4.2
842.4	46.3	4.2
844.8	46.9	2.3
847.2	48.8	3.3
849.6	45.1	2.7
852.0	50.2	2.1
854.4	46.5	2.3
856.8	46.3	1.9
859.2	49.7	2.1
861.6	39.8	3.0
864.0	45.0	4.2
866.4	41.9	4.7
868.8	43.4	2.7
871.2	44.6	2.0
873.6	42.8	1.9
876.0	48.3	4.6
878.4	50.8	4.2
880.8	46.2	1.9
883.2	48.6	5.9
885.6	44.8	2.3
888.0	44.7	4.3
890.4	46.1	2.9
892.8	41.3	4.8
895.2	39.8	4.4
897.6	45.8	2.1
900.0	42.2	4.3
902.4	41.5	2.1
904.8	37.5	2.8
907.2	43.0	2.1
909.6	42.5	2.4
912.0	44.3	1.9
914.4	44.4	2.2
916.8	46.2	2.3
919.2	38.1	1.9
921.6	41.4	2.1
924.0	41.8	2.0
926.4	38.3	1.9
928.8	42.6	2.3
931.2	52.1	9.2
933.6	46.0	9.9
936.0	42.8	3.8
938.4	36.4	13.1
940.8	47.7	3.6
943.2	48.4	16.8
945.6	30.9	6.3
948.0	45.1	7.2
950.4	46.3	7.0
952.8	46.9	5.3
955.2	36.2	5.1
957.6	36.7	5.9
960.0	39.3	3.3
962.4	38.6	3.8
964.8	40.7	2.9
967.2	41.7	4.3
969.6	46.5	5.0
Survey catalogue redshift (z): 0.511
